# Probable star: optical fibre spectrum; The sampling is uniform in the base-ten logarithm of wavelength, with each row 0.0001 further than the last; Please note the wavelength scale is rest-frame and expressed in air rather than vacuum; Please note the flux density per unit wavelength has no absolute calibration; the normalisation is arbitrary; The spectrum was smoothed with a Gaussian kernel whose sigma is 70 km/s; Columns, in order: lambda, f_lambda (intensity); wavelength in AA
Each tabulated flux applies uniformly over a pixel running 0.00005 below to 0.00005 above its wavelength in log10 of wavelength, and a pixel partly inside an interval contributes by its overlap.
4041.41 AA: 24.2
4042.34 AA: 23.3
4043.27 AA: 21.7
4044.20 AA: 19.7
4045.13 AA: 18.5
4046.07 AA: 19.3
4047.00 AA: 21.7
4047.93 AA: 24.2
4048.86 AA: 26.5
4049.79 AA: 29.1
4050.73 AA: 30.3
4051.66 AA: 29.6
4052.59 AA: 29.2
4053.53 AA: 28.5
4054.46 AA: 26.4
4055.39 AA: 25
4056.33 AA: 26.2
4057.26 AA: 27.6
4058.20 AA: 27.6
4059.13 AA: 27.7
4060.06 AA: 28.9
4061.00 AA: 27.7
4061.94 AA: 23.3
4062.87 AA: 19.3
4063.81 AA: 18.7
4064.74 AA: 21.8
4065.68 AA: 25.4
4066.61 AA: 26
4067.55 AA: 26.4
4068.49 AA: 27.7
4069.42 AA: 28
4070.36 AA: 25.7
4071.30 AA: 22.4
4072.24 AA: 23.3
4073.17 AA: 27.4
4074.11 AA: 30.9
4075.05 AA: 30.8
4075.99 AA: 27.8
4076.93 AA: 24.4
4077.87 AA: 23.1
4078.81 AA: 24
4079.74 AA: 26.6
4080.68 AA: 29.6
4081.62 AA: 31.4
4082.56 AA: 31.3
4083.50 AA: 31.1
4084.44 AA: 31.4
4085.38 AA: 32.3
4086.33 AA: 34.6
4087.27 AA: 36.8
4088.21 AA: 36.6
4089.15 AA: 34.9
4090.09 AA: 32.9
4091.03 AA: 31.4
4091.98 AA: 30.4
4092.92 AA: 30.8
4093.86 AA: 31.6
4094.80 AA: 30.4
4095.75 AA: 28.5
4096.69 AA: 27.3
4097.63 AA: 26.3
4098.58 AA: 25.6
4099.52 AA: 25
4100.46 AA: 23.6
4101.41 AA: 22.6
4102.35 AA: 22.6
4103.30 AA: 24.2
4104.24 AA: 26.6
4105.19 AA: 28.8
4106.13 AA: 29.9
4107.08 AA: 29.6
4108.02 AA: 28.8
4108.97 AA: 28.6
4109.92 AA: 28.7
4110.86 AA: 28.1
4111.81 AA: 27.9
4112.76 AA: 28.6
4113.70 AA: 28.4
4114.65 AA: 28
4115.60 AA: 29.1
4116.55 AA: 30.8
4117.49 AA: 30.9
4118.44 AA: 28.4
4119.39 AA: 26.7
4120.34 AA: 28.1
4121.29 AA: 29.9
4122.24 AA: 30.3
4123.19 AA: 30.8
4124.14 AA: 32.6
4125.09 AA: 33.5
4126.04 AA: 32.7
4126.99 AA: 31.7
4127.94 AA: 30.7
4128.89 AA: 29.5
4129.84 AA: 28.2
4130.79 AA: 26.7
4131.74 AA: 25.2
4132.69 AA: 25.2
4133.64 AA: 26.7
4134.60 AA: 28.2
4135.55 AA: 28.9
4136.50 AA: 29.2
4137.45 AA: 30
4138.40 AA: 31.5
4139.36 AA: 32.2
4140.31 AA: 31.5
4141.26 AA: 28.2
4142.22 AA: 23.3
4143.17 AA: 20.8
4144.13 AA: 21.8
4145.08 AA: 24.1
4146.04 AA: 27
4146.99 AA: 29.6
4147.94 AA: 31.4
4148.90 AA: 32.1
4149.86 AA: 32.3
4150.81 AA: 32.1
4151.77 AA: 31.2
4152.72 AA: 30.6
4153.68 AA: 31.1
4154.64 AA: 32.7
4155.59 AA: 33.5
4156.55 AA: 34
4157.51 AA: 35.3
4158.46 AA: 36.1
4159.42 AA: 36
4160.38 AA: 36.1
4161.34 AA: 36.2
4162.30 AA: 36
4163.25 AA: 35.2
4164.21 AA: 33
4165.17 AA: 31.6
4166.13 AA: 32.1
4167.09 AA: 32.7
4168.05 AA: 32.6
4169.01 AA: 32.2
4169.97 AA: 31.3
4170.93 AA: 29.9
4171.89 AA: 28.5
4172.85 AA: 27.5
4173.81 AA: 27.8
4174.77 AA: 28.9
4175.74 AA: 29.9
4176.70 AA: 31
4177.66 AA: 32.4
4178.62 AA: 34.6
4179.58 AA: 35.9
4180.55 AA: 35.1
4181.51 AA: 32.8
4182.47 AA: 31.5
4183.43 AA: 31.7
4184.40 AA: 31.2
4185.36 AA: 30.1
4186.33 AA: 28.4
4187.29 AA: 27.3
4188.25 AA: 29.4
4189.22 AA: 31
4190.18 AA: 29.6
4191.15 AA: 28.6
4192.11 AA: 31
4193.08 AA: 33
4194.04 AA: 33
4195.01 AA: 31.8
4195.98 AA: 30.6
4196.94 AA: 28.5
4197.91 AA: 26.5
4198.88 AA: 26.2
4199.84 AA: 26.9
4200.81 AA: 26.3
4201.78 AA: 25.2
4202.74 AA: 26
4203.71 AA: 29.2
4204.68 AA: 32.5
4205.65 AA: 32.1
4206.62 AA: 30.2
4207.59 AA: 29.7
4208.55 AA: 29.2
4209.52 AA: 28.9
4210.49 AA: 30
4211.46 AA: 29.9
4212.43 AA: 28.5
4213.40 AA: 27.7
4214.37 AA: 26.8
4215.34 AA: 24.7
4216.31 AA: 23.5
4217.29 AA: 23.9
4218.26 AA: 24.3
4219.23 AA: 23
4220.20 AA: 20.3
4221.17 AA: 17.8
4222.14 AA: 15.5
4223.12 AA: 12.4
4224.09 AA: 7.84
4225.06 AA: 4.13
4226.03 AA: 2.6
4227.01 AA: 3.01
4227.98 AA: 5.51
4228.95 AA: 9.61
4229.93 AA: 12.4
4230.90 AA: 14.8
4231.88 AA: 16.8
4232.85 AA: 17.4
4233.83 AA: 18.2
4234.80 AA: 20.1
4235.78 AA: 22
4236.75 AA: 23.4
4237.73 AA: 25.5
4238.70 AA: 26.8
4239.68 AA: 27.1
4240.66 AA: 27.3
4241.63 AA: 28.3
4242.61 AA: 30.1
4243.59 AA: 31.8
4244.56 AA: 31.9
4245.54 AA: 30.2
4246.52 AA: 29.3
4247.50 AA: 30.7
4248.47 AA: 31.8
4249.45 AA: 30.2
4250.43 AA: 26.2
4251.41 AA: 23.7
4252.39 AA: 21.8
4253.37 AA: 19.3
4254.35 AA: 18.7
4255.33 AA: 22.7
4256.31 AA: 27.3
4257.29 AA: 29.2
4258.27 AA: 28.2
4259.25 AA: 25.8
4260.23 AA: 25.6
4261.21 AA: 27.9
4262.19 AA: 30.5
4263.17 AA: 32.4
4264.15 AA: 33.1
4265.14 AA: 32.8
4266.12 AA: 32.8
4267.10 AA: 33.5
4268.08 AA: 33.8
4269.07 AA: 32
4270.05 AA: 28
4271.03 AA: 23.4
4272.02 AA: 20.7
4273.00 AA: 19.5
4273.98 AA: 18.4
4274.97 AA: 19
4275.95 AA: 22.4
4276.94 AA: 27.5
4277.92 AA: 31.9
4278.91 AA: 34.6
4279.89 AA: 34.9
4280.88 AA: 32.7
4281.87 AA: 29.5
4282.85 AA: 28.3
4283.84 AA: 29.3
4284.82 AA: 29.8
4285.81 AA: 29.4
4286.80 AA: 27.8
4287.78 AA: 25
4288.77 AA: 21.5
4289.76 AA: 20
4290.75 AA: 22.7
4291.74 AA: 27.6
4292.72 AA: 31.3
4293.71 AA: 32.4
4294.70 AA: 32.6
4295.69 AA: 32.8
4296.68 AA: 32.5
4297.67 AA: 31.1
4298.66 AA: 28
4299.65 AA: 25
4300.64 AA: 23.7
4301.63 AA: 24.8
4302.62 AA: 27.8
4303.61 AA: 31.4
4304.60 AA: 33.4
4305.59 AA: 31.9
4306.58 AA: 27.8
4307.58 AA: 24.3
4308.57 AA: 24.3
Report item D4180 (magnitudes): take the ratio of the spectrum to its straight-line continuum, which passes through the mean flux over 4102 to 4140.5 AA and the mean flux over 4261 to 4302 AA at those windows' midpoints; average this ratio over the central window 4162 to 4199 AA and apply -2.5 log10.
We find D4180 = -0.08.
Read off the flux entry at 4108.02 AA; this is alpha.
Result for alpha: 28.8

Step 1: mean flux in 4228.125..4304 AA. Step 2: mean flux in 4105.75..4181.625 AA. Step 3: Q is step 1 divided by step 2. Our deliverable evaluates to 0.9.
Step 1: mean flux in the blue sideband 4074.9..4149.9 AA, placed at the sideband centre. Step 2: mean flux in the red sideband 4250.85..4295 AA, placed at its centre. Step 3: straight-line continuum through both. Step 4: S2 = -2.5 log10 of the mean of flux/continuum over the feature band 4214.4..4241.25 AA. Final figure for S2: 0.494 mag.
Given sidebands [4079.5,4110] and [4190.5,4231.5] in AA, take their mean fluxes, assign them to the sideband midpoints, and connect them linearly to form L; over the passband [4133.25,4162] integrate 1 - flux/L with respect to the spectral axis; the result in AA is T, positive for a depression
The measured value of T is -4.30 AA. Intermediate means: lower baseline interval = 29.4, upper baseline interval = 23.2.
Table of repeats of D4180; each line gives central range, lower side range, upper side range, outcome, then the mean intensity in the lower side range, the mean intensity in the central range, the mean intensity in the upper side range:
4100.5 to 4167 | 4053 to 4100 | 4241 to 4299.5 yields -0.07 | 28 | 29.8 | 28.1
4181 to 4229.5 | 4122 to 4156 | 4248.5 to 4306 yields 0.15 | 29.4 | 25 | 27.8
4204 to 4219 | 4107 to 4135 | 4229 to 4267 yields -0.05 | 29.1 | 28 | 25.8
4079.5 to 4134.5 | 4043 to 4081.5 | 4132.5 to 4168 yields -0.04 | 25.6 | 29.3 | 30.9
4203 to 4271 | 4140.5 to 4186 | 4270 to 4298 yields 0.18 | 31.3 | 24.4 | 27.4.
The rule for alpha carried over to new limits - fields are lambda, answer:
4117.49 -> 30.9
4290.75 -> 22.7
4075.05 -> 30.8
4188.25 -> 29.4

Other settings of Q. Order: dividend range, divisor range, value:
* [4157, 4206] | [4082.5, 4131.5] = 1.06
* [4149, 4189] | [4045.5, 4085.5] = 1.21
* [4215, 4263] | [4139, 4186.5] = 0.70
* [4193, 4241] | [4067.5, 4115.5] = 0.79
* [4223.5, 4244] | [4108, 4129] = 0.60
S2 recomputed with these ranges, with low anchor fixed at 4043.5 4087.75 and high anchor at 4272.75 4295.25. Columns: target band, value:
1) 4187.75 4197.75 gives -0.13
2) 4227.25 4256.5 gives 0.18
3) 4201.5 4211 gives -0.09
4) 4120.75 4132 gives -0.13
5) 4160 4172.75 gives -0.21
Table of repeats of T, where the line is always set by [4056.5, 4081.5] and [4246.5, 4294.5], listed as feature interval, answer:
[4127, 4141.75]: -1.4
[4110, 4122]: -1.1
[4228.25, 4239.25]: 3.5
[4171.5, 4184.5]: -2.2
